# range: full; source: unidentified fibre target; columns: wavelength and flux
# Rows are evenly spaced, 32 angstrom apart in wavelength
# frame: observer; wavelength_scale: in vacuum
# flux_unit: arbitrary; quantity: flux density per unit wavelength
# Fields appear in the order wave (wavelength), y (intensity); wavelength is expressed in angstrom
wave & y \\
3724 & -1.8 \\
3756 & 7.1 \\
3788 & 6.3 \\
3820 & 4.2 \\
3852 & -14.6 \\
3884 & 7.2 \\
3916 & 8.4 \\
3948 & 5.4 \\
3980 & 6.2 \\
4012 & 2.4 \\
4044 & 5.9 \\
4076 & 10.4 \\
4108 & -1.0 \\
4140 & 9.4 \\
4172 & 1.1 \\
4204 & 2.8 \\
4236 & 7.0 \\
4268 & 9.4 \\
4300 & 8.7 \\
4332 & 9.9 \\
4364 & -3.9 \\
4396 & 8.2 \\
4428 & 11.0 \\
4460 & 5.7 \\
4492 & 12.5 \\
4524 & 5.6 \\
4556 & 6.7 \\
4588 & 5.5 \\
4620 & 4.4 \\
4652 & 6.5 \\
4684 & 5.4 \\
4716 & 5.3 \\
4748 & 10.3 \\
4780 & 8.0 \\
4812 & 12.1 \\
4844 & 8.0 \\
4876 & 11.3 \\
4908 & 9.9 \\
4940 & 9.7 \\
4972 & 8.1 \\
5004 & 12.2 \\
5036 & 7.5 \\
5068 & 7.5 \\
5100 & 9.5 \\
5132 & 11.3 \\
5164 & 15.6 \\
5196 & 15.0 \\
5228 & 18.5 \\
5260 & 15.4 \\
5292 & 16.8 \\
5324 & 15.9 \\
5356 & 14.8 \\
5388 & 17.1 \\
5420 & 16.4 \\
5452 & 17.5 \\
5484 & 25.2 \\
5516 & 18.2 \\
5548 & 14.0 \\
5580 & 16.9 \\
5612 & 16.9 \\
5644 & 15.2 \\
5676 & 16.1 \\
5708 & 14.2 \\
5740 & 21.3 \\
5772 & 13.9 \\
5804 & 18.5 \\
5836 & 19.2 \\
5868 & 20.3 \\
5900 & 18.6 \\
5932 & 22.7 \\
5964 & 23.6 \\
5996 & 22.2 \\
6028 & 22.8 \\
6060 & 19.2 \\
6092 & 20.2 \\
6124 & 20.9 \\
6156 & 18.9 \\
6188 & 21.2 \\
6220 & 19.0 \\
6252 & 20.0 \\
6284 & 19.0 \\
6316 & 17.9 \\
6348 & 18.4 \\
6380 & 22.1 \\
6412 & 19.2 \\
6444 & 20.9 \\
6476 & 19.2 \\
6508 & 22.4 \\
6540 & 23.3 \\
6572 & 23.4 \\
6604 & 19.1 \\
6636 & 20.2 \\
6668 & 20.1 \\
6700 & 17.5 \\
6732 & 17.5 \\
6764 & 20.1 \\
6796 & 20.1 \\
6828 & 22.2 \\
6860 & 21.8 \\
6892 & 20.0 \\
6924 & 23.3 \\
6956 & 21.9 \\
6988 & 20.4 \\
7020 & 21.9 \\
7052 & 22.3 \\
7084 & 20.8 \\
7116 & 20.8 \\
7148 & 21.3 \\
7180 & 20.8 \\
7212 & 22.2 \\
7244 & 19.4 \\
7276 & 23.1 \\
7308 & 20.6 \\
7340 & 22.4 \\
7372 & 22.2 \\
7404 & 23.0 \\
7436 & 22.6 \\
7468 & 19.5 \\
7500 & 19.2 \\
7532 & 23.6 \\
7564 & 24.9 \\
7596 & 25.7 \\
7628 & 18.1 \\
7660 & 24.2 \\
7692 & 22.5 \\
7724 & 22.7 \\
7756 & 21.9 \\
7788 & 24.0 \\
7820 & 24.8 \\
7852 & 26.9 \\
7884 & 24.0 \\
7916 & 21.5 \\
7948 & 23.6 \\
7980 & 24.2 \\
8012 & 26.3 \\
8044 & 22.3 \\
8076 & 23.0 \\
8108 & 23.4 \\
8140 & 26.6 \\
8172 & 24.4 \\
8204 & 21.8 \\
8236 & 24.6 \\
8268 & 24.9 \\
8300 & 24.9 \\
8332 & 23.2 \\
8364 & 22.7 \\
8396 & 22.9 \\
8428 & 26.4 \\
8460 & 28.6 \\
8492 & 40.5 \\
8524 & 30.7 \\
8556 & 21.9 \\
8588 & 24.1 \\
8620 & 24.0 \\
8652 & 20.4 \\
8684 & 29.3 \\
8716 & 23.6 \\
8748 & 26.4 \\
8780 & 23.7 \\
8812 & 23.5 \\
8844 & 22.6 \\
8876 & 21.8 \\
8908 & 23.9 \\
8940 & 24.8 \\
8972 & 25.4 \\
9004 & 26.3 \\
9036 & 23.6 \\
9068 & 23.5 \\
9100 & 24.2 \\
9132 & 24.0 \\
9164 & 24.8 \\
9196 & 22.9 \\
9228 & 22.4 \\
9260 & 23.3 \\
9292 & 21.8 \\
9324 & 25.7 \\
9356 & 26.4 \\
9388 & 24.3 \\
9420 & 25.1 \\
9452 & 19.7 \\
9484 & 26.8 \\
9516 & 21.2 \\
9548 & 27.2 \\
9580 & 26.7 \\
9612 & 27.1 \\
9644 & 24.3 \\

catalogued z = 0.29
